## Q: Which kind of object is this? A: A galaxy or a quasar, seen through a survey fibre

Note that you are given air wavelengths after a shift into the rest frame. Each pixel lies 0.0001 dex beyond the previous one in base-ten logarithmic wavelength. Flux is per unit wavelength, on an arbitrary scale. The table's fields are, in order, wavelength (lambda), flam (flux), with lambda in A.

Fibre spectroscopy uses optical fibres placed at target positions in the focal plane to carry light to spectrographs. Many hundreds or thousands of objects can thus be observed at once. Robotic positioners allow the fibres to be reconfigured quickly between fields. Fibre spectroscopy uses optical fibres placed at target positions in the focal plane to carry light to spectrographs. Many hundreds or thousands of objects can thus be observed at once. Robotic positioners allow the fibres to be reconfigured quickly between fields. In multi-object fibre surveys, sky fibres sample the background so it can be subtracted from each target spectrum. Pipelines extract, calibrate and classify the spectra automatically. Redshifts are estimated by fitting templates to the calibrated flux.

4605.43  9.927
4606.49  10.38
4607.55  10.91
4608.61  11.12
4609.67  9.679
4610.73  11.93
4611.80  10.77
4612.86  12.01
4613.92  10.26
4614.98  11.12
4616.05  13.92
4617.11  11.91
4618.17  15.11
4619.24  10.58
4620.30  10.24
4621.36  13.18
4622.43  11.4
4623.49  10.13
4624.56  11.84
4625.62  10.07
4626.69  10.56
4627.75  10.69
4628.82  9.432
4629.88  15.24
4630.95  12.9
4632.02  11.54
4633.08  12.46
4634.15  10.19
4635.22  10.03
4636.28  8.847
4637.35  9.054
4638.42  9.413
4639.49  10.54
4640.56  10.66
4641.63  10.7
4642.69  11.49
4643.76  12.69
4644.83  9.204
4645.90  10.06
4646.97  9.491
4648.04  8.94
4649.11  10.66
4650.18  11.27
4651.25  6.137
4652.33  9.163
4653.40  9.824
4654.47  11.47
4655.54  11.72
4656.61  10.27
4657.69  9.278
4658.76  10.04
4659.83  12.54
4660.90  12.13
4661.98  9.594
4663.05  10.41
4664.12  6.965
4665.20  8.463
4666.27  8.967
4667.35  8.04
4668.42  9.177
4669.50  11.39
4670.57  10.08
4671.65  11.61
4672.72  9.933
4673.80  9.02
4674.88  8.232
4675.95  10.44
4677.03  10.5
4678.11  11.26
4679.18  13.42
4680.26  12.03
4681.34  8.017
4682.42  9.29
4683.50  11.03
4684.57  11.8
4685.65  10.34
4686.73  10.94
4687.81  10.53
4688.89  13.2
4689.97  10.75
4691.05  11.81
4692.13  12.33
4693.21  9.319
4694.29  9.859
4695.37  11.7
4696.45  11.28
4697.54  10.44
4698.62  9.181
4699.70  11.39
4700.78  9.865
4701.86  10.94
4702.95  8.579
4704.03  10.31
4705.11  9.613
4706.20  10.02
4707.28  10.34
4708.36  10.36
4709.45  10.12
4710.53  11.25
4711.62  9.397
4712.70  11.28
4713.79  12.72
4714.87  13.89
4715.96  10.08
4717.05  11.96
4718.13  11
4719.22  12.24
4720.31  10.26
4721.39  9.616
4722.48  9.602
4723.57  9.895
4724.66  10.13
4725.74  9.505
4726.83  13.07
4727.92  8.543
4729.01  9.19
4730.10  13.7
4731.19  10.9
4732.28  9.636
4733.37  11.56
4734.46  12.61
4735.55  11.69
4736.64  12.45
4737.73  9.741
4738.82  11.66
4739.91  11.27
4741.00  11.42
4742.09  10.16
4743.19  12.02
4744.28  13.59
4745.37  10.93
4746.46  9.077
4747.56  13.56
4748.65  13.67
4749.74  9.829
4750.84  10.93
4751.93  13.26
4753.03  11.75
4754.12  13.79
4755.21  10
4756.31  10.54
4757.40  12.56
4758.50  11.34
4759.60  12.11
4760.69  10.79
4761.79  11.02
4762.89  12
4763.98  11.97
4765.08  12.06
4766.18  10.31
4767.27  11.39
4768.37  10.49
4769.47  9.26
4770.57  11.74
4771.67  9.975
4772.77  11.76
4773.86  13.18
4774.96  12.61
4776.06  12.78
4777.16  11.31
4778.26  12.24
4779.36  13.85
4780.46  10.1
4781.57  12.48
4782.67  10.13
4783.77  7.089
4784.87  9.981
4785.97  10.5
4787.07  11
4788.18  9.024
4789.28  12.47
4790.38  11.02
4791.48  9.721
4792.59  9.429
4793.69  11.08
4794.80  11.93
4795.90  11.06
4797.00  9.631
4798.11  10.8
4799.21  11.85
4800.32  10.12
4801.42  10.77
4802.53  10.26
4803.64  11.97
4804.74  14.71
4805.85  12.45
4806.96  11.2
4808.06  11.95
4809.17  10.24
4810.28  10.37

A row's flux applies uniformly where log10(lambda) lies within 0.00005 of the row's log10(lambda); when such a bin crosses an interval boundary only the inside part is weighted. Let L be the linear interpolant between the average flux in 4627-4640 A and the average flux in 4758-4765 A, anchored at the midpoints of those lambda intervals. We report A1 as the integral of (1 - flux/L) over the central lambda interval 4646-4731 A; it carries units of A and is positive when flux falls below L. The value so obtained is 5.64 A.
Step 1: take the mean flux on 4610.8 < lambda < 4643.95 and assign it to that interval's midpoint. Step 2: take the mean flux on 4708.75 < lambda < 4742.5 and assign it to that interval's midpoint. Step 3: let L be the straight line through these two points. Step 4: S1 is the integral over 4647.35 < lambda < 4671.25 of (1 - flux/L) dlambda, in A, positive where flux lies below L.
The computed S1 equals 2.8 A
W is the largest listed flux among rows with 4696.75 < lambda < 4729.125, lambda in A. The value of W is 13.89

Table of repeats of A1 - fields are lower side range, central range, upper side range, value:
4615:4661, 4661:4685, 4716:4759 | 2.12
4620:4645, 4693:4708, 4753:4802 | 1.11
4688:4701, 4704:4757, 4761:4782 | 0.61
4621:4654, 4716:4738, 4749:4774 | 0.58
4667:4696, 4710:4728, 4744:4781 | 0.28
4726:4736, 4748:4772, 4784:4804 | -1.12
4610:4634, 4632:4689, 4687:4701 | 5.17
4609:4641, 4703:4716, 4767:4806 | 0.48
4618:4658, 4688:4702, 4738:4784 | 0.16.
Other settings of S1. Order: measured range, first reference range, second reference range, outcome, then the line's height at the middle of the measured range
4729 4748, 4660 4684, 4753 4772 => -0.9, 11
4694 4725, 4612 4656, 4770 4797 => 1.0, 11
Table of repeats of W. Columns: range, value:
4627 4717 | 15.24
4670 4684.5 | 13.42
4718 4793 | 13.85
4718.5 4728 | 13.07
